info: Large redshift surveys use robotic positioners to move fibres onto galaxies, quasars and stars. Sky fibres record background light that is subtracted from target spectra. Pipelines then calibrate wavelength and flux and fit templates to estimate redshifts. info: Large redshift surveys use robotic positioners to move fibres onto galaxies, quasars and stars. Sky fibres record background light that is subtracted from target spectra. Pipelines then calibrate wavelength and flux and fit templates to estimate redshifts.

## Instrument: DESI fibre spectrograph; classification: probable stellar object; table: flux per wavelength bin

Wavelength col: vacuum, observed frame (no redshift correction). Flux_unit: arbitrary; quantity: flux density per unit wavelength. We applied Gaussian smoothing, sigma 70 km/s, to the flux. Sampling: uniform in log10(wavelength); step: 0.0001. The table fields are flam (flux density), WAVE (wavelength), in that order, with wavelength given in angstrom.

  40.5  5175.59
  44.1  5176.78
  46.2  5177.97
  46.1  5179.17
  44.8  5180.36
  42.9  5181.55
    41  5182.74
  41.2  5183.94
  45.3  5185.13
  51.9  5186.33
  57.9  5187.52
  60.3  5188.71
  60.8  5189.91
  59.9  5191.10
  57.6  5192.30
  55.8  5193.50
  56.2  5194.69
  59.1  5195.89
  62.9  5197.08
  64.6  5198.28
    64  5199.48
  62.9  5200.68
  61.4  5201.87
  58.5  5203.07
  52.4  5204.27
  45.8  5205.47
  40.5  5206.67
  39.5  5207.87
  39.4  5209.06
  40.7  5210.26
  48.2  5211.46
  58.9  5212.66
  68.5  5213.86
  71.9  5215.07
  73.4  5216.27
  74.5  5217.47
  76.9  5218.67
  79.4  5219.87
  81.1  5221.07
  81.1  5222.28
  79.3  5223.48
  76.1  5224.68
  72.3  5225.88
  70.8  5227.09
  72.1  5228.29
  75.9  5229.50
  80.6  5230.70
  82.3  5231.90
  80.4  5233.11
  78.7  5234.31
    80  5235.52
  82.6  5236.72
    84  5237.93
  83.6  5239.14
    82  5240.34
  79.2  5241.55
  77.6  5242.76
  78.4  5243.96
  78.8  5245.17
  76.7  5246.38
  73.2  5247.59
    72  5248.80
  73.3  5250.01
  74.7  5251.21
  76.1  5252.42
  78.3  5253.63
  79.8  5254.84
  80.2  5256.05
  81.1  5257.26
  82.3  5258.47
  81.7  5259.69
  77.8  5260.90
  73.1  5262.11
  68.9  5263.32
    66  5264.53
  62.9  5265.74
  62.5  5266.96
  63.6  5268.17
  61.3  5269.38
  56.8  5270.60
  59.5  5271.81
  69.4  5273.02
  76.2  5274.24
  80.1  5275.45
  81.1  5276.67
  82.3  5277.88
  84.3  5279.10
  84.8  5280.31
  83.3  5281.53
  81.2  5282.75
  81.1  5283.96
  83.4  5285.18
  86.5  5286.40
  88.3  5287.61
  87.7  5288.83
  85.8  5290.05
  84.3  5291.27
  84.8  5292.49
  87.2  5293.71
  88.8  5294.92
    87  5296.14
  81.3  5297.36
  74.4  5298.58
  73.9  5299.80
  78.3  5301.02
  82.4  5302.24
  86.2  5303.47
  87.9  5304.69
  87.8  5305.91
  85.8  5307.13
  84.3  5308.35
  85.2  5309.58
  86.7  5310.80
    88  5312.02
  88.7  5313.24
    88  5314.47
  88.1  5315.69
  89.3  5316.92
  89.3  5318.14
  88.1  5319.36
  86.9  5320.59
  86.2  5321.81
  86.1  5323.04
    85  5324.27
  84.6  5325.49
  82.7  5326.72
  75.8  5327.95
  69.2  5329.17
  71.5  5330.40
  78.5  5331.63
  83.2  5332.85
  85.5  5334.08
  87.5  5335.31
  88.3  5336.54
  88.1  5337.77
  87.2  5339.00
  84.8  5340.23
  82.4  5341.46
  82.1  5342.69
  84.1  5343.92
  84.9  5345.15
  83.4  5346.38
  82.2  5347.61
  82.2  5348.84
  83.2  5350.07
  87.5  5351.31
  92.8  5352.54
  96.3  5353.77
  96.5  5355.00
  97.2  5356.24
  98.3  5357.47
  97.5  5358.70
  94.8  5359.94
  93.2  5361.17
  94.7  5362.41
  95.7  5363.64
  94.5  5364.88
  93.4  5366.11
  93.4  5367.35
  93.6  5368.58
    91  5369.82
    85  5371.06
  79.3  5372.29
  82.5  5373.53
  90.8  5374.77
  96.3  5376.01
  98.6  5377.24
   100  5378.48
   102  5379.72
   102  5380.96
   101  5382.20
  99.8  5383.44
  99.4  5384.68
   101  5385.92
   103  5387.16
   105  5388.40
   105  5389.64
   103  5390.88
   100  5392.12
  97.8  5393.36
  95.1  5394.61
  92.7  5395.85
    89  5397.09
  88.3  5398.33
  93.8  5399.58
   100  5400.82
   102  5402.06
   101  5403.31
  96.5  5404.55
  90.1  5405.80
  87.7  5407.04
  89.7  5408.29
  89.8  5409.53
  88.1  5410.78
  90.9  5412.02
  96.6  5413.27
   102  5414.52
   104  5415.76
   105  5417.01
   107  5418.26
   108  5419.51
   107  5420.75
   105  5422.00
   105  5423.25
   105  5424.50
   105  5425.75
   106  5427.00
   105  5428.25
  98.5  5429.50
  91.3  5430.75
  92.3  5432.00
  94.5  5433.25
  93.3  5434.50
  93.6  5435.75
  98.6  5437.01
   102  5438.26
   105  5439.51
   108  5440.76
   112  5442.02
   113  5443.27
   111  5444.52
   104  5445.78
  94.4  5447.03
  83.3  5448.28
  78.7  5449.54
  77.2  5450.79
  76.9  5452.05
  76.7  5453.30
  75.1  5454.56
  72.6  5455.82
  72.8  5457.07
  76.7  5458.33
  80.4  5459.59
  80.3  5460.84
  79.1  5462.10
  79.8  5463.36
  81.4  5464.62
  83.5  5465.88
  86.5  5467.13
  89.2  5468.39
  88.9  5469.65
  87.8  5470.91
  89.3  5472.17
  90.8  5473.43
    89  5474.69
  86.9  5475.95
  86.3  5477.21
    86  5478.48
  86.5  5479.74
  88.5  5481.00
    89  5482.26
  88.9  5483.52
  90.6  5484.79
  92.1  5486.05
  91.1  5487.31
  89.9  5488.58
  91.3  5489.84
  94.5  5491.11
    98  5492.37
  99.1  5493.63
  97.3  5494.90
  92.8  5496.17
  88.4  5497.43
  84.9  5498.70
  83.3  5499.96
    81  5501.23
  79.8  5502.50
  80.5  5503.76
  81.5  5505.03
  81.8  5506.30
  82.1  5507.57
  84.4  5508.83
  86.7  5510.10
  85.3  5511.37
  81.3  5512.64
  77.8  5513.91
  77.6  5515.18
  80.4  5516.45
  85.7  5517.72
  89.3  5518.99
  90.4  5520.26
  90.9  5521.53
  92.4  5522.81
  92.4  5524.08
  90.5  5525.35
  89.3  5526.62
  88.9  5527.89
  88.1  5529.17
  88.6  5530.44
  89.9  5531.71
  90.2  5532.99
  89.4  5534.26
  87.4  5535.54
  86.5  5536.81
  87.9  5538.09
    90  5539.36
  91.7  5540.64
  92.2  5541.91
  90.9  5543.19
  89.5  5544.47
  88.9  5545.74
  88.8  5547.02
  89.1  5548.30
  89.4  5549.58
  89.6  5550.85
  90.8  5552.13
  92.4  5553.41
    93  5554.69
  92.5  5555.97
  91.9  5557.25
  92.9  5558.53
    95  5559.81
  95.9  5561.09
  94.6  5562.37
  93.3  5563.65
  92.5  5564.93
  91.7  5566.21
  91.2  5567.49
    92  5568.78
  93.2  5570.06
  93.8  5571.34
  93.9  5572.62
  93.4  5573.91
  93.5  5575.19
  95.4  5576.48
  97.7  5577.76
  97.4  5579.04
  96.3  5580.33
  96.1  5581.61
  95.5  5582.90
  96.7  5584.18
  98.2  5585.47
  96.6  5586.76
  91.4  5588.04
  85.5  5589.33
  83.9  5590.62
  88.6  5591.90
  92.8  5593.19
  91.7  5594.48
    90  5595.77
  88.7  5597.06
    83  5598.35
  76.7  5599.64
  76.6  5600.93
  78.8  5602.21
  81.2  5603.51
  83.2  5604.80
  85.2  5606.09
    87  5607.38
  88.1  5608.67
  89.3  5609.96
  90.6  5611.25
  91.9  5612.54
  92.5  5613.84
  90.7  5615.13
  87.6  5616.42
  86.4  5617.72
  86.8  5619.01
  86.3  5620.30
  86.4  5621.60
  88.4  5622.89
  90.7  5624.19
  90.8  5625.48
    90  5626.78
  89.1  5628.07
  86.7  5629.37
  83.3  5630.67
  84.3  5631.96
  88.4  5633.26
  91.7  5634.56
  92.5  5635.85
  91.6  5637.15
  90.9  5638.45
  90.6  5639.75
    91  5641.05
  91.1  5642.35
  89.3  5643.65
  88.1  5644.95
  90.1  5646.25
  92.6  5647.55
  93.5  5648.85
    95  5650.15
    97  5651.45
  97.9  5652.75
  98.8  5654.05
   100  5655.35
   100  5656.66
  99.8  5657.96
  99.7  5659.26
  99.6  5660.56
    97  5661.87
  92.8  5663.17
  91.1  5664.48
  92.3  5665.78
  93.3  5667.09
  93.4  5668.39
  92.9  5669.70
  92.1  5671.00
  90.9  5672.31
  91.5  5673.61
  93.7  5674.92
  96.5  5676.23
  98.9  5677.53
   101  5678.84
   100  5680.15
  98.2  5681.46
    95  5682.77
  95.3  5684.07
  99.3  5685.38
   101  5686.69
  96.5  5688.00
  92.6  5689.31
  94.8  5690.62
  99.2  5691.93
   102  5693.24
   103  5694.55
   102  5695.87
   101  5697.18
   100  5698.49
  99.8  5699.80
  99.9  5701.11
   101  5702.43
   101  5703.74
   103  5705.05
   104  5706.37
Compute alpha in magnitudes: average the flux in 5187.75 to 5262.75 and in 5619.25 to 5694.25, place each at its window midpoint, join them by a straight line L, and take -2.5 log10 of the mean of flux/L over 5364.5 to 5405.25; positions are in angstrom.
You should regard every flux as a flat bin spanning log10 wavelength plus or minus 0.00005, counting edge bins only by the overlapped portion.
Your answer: -0.22 mag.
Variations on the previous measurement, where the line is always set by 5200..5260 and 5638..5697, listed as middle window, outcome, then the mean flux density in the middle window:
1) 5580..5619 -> 0.039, 88.6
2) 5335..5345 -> -0.105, 85.4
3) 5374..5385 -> -0.230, 98.6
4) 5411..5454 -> -0.191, 98.6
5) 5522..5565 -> -0.023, 90.7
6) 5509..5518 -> 0.066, 82.1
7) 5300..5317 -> -0.133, 85.8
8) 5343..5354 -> -0.103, 85.8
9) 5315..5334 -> -0.086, 83.1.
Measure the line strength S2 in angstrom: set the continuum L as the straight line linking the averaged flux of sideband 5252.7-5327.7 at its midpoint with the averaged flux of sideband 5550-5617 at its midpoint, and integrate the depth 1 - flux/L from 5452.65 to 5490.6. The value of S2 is 0.9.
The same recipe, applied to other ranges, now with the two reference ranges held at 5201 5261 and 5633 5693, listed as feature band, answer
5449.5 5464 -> 1.2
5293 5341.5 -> -5.0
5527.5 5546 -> -0.3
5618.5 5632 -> 0.8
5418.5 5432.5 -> -3.5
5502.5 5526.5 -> 0.5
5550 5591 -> -1.6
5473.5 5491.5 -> -0.9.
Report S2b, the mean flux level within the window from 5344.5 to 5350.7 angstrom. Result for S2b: 83.2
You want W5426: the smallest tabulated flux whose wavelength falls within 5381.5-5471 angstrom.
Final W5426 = 72.6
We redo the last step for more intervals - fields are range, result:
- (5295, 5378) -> 69.2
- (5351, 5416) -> 79.3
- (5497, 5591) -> 77.6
